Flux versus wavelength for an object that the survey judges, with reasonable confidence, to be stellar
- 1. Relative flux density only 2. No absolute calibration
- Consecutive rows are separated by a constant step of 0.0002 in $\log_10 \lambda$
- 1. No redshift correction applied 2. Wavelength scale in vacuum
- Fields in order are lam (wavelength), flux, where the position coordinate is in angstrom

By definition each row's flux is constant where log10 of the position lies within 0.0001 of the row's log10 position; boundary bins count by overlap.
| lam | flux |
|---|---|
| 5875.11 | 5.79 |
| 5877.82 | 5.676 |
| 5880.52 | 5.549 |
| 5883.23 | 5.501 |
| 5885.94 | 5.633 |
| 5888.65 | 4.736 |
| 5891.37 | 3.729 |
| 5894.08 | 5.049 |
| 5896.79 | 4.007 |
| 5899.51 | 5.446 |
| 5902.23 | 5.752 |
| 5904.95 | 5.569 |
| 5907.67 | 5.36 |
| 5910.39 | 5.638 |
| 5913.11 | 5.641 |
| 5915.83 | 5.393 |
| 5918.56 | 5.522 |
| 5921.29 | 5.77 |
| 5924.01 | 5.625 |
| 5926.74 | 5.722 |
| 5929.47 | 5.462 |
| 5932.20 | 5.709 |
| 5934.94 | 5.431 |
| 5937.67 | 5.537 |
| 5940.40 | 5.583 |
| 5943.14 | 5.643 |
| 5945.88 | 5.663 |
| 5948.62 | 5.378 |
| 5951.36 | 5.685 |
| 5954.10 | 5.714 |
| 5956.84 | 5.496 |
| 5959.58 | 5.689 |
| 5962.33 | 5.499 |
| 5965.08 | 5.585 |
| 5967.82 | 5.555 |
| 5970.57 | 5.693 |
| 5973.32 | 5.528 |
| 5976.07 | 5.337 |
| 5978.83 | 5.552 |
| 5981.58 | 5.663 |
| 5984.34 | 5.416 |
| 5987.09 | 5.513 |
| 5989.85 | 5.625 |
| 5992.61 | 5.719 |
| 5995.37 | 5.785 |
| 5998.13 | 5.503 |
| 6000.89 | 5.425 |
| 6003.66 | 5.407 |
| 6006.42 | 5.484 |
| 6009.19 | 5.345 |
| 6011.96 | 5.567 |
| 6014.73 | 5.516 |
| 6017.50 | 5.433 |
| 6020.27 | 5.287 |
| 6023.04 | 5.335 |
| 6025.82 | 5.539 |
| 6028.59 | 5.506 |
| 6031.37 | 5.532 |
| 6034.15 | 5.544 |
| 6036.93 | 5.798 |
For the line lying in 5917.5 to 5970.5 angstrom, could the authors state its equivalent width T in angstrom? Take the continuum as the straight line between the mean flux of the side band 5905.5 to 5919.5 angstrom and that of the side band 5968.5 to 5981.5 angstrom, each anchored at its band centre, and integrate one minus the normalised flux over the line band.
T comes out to -0.6 angstrom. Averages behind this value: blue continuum 5.51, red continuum 5.54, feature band 5.6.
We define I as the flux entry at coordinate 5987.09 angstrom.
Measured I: 5.513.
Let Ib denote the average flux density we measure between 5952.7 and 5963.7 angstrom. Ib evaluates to 5.6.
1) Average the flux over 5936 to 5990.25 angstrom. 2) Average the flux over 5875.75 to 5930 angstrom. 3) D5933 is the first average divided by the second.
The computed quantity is 1.0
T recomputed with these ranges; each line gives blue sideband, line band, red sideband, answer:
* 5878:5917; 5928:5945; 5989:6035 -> -0.78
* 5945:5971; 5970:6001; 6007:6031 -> -0.22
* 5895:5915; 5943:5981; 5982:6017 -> -0.83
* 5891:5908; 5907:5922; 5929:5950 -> -0.92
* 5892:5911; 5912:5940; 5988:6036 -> -1.72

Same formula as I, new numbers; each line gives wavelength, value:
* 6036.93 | 5.798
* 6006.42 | 5.484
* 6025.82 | 5.539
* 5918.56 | 5.522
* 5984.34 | 5.416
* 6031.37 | 5.532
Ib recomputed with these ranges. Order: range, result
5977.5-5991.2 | 5.56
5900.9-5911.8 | 5.58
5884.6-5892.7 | 4.7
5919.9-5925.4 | 5.7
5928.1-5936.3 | 5.53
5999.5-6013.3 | 5.44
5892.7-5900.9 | 4.84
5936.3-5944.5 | 5.59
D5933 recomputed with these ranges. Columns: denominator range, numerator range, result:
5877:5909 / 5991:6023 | 1.06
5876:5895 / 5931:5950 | 1.08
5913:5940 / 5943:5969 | 1.00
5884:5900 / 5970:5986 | 1.16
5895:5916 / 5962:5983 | 1.04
